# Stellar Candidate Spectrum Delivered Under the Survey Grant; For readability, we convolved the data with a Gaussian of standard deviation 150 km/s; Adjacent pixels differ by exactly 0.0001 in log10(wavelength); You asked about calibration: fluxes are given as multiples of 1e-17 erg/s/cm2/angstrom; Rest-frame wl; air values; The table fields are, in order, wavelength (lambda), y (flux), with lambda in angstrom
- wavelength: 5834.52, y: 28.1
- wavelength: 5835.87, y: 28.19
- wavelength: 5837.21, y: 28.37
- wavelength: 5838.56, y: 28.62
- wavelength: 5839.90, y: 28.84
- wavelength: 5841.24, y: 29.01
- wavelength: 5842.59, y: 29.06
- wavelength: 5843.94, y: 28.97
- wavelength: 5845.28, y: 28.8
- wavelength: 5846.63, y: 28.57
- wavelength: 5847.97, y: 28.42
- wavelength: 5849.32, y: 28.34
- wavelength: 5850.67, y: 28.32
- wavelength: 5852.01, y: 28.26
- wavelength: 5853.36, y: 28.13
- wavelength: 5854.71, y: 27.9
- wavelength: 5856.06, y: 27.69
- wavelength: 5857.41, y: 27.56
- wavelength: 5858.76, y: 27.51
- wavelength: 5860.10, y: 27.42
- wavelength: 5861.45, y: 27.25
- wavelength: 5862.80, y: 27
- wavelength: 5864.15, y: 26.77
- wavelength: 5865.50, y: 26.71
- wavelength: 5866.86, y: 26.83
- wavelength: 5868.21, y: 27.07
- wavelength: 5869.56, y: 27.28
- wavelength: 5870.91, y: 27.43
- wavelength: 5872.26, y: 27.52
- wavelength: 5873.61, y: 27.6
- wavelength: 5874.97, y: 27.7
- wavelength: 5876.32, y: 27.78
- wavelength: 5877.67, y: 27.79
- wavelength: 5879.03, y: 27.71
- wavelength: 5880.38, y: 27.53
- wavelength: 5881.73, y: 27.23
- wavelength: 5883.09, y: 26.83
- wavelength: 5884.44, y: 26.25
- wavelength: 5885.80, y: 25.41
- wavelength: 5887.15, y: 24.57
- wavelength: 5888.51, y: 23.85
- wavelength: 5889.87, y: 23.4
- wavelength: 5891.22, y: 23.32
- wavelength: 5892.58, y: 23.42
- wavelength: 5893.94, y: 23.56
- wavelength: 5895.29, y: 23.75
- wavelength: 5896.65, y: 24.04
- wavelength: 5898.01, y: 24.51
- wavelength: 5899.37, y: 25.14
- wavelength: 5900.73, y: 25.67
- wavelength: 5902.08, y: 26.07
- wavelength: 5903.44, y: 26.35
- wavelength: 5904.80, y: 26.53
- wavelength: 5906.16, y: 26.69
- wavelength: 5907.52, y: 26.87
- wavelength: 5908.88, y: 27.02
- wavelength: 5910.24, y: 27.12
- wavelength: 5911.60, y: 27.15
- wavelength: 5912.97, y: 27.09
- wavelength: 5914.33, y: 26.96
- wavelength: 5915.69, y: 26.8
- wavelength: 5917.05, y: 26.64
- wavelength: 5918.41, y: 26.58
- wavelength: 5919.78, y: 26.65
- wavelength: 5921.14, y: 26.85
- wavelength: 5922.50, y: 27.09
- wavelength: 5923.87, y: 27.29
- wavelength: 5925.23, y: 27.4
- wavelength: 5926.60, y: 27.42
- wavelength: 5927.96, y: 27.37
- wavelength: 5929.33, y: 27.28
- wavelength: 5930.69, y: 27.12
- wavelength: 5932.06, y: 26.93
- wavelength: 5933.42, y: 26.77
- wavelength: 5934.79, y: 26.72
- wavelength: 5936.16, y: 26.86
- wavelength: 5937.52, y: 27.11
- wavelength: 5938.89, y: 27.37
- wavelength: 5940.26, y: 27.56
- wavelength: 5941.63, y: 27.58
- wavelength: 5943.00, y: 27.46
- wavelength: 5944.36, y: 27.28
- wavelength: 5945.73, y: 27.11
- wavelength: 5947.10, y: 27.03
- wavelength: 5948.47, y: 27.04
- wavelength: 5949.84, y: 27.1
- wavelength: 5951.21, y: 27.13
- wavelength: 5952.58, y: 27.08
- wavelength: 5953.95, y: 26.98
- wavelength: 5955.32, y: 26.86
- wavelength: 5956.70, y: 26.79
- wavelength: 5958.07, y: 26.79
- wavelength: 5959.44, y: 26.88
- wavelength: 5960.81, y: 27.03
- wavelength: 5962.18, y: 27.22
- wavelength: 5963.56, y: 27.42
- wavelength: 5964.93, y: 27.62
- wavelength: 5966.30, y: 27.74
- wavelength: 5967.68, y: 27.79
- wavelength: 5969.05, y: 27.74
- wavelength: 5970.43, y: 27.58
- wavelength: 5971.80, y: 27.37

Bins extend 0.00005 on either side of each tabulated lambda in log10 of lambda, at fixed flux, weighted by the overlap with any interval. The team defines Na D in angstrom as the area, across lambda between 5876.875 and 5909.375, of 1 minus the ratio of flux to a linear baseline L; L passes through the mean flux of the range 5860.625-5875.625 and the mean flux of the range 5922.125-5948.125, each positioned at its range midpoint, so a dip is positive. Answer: 1.9 angstrom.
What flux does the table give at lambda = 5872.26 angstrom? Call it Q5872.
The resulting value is 27.52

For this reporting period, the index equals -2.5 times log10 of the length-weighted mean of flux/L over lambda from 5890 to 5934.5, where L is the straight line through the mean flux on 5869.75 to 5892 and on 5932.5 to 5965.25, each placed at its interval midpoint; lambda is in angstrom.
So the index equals 0.02 mag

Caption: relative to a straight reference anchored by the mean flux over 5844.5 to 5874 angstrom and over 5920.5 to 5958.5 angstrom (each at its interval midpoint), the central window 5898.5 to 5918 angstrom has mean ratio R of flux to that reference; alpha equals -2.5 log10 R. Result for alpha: 0.03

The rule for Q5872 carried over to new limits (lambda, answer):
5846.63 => 28.57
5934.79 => 26.72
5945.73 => 27.11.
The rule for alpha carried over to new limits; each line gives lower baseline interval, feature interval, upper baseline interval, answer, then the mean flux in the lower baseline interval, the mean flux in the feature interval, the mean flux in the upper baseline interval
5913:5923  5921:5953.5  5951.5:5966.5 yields -0.01 mag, 26.8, 27.2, 27.1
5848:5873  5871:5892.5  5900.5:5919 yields 0.04 mag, 27.5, 26.2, 26.7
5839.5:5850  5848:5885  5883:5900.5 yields -0.03 mag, 28.7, 27.5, 24.4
